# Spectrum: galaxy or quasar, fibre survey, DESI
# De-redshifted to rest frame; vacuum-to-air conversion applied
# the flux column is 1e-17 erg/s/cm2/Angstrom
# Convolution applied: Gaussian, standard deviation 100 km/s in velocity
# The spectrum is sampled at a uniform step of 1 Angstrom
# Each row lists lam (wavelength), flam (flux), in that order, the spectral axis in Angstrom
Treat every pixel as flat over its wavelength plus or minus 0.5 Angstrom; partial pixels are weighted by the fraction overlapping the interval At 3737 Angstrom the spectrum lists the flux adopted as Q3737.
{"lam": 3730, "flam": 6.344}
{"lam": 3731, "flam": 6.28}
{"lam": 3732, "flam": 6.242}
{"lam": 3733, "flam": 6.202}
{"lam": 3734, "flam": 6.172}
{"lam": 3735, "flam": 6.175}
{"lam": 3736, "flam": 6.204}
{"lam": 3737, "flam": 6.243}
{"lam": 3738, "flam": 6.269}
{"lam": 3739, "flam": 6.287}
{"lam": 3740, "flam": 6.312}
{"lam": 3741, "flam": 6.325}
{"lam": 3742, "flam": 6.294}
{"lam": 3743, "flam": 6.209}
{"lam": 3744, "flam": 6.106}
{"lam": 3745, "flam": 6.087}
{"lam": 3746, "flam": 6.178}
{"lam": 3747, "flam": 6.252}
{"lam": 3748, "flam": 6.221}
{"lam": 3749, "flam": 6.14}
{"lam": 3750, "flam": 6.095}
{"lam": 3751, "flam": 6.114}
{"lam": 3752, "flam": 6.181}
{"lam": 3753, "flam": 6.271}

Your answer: 6.243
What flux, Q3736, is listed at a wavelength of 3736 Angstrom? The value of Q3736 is 6.204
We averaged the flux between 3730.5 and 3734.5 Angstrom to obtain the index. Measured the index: 6.22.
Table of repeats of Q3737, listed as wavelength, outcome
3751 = 6.114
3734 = 6.172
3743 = 6.209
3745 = 6.087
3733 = 6.202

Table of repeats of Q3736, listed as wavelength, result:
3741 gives 6.325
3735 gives 6.175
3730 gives 6.344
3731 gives 6.28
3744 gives 6.106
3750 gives 6.095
